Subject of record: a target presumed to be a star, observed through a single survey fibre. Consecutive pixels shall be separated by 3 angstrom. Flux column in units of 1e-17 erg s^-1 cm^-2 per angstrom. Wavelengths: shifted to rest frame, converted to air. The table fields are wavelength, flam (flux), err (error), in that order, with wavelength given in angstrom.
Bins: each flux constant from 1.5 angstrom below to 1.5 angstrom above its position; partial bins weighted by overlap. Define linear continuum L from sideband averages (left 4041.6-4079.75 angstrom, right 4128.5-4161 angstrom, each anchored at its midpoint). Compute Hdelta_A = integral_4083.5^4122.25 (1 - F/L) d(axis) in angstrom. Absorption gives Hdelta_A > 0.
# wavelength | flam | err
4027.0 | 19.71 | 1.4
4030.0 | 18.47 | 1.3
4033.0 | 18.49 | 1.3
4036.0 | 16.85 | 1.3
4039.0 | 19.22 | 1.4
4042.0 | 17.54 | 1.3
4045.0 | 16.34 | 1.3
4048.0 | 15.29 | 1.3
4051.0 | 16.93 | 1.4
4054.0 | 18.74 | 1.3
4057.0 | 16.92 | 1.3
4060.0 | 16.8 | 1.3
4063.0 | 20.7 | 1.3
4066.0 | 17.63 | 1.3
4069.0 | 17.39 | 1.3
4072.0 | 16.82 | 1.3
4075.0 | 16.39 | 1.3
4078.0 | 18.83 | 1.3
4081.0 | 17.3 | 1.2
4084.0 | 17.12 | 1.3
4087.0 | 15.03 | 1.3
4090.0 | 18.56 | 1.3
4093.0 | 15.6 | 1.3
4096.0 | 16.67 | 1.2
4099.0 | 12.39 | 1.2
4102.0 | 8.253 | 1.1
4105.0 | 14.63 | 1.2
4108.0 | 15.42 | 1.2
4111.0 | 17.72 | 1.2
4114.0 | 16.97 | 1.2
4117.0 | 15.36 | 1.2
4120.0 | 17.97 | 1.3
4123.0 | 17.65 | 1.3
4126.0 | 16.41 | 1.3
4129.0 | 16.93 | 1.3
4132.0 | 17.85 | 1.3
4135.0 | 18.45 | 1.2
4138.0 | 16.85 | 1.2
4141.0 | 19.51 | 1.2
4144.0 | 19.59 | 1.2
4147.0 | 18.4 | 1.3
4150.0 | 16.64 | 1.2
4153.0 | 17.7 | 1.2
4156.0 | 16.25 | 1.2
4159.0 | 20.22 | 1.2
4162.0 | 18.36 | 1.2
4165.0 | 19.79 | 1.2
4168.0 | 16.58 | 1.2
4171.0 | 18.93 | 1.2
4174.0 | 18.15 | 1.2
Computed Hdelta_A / 4.9 angstrom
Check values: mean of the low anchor 17.4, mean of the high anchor 18.1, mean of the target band 15.5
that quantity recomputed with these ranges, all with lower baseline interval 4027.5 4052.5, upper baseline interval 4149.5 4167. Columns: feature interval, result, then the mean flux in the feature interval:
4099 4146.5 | 3.84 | 16.5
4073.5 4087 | 0.44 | 17.1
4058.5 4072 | -0.27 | 18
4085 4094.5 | 0.72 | 16.4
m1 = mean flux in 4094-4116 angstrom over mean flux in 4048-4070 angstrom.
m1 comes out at 0.8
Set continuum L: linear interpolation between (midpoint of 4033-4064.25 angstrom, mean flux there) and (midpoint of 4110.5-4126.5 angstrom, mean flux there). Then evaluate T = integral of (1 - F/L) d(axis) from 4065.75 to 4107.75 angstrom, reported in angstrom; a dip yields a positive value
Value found 3.5 angstrom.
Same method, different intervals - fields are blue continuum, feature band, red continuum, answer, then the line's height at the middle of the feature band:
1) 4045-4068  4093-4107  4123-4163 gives 3.4 angstrom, 17.7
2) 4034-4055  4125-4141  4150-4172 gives 0.4 angstrom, 17.9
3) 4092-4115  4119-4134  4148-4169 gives -1.3 angstrom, 16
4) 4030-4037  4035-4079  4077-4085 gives 0.8 angstrom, 17.8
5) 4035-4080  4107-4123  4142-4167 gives 1.1 angstrom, 18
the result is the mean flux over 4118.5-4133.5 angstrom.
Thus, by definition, 17.4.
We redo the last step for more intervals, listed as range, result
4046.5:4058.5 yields 17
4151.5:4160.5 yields 18.1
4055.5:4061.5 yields 16.9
